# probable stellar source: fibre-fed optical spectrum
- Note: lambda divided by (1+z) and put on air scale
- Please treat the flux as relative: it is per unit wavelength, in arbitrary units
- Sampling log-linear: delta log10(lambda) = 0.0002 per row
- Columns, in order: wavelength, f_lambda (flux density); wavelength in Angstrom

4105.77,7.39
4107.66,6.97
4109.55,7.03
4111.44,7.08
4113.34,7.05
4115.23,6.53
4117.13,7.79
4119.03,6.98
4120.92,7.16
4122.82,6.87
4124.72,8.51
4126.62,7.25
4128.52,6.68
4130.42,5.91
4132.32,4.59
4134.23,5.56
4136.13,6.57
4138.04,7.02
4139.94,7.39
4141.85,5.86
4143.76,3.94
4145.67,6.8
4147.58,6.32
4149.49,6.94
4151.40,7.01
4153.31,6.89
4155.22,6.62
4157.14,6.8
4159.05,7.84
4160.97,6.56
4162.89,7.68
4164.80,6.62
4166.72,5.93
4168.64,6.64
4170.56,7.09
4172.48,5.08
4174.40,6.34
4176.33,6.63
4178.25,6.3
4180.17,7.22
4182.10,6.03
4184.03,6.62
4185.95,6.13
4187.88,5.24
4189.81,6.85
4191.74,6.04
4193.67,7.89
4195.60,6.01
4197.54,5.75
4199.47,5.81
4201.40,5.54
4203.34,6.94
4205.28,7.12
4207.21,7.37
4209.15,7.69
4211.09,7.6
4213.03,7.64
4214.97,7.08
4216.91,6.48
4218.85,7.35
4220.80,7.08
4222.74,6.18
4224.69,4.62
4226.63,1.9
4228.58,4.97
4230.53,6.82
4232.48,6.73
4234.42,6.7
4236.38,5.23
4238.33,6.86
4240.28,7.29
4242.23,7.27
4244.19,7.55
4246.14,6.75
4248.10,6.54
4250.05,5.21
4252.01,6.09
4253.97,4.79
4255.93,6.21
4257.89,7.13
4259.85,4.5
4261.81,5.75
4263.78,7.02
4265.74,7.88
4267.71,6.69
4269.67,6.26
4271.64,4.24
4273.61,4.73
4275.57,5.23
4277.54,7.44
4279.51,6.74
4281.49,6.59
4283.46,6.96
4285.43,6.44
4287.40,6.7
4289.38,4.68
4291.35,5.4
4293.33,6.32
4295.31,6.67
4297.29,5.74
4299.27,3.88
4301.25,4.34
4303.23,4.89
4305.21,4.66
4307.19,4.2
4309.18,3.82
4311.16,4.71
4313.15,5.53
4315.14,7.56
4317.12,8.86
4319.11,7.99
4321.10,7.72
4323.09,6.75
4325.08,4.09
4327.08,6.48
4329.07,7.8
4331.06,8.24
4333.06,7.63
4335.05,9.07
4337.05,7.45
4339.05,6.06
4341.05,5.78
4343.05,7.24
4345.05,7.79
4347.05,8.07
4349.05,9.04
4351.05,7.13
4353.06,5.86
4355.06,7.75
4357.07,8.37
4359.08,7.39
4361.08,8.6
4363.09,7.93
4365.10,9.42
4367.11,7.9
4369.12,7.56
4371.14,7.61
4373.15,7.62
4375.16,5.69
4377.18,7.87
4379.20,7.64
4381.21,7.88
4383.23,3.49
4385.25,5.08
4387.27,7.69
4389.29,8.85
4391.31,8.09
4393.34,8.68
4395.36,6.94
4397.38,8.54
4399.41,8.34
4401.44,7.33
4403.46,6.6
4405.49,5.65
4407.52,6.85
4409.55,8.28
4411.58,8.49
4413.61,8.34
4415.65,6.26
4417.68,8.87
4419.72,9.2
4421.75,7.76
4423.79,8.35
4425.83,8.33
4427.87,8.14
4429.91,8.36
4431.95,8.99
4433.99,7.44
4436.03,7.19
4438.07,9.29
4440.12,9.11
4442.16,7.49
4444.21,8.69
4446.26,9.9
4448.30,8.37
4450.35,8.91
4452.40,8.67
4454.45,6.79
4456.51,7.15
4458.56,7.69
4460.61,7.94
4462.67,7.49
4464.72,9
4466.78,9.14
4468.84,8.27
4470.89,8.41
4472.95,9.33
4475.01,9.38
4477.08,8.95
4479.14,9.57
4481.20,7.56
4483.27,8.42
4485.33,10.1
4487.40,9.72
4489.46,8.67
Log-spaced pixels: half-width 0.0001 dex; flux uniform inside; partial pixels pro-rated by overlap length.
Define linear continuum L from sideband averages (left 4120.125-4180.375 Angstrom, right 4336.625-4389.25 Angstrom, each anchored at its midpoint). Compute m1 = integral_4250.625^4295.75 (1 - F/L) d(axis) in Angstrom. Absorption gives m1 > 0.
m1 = 5.9 Angstrom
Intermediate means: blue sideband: 6.57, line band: 6.09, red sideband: 7.33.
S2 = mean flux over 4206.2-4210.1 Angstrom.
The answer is 7.53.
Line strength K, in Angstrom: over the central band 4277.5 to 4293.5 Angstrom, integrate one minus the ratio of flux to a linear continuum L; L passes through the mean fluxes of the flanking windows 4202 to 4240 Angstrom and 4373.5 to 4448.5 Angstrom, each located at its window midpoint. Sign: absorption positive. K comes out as 1.38 Angstrom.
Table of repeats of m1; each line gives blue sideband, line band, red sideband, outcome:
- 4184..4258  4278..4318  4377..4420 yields 6.4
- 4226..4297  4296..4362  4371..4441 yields 1.9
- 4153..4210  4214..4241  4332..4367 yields 3.1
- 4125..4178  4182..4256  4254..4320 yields -1.9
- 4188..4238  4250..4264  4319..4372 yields 1.9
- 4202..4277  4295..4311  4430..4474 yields 5.1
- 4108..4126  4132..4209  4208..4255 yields 3.8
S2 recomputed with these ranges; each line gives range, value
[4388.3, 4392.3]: 8.47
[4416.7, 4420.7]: 9.02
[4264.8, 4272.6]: 6.26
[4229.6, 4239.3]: 6.47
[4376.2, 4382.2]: 7.8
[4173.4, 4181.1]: 6.61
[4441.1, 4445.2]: 8.1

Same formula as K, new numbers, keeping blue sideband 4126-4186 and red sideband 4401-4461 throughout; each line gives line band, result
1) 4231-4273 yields 4.2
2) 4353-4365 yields -0.5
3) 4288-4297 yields 1.8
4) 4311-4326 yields 1.2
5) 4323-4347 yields 1.3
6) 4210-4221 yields -0.7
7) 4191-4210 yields 0.3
